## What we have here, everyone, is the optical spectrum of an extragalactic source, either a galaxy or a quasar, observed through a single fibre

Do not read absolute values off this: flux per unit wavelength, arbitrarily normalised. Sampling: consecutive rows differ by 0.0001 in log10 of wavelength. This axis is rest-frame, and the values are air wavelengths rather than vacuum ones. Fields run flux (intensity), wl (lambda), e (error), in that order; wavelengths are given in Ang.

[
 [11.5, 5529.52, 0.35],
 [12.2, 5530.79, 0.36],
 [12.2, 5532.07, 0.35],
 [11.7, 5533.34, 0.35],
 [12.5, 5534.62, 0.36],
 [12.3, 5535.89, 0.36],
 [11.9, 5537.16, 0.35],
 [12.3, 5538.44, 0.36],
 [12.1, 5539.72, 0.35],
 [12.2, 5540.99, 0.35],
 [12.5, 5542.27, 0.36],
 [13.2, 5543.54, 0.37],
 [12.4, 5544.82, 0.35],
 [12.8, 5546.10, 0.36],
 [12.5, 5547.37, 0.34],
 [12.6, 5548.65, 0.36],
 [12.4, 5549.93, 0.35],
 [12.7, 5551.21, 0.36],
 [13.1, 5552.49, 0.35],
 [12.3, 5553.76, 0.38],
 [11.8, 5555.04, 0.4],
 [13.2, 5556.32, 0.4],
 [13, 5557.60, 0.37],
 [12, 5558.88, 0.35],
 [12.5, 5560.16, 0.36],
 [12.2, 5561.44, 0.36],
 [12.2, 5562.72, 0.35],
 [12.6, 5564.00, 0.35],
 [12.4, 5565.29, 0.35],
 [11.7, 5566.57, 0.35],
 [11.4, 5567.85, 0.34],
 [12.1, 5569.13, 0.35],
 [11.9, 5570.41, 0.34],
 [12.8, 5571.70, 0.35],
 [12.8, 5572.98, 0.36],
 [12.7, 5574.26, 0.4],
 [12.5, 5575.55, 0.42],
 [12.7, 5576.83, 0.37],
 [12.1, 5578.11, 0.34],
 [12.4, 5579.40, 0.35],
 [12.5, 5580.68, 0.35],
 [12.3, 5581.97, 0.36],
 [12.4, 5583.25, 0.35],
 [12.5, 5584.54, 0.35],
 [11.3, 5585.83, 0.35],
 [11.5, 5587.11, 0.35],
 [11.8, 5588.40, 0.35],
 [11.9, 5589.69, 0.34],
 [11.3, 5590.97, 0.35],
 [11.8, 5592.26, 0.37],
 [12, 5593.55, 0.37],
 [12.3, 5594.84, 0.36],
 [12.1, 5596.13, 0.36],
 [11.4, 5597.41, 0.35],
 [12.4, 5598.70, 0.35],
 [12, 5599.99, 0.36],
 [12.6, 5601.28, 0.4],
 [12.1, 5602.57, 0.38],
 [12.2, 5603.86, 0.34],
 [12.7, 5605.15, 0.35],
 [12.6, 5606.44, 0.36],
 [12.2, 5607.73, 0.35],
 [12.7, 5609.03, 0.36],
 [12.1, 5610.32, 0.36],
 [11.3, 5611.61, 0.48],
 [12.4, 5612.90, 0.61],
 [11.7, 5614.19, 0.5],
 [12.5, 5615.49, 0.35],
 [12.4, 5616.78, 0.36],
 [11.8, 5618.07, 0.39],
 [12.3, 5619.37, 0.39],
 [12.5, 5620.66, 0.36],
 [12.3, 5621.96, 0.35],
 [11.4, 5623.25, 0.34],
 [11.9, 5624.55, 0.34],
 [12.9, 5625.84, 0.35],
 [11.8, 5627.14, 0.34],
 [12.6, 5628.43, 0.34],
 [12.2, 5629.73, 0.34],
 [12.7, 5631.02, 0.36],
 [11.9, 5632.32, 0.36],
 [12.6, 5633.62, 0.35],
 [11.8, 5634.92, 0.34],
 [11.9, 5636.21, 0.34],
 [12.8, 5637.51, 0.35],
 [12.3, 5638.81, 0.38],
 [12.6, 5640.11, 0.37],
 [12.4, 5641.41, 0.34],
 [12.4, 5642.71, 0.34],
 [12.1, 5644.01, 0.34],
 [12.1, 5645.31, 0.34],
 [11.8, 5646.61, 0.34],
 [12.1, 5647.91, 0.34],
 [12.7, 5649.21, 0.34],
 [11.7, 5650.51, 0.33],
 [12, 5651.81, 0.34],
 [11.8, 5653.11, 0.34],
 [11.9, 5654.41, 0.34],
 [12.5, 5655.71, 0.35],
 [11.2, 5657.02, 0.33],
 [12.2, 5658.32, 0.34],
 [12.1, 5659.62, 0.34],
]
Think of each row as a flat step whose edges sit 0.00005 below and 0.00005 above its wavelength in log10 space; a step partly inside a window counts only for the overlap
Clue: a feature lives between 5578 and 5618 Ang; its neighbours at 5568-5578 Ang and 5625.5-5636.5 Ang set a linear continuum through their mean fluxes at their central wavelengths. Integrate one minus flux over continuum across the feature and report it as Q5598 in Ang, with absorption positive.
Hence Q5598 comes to 0.8 Ang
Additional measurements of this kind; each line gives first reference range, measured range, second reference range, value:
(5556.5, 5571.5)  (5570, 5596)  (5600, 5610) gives 0.3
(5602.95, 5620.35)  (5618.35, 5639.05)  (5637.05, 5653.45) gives 0.0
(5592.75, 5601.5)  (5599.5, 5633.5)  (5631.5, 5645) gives -0.2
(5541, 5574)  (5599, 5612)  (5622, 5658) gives 0.0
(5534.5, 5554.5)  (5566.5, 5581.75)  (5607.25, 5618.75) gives 0.0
